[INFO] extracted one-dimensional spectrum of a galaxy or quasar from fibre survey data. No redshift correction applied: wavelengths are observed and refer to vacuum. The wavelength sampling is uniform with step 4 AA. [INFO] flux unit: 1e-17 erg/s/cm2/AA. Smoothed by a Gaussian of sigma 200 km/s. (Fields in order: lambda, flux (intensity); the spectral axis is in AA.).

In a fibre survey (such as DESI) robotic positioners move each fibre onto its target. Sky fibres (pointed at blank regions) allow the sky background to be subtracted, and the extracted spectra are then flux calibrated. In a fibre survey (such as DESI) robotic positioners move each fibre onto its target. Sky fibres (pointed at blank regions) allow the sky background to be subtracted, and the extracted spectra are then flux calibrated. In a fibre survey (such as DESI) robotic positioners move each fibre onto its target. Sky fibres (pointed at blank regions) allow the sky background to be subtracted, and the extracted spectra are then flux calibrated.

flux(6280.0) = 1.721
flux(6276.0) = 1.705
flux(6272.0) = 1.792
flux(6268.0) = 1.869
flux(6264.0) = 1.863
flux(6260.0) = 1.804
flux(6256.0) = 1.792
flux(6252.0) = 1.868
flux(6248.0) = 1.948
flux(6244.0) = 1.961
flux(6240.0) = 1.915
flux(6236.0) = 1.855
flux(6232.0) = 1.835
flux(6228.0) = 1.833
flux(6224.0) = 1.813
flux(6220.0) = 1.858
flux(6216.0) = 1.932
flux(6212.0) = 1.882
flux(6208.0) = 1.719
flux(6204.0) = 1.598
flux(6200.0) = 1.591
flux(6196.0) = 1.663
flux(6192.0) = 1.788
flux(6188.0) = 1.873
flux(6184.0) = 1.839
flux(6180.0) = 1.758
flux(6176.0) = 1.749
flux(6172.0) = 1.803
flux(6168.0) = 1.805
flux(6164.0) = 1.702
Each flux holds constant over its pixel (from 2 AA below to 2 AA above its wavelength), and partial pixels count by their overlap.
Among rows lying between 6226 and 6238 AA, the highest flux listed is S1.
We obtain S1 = 1.855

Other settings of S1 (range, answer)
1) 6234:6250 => 1.961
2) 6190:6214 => 1.882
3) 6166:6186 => 1.839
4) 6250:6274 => 1.869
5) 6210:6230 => 1.932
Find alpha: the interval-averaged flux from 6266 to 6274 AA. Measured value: 1.83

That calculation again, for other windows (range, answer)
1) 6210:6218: 1.91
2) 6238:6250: 1.94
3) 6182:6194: 1.83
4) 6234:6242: 1.89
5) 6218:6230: 1.83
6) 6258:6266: 1.83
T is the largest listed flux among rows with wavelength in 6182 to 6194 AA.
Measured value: 1.873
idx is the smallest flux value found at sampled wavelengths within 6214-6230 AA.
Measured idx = 1.813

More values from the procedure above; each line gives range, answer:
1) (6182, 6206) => 1.591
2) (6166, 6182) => 1.749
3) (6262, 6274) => 1.792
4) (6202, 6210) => 1.598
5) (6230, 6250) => 1.835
